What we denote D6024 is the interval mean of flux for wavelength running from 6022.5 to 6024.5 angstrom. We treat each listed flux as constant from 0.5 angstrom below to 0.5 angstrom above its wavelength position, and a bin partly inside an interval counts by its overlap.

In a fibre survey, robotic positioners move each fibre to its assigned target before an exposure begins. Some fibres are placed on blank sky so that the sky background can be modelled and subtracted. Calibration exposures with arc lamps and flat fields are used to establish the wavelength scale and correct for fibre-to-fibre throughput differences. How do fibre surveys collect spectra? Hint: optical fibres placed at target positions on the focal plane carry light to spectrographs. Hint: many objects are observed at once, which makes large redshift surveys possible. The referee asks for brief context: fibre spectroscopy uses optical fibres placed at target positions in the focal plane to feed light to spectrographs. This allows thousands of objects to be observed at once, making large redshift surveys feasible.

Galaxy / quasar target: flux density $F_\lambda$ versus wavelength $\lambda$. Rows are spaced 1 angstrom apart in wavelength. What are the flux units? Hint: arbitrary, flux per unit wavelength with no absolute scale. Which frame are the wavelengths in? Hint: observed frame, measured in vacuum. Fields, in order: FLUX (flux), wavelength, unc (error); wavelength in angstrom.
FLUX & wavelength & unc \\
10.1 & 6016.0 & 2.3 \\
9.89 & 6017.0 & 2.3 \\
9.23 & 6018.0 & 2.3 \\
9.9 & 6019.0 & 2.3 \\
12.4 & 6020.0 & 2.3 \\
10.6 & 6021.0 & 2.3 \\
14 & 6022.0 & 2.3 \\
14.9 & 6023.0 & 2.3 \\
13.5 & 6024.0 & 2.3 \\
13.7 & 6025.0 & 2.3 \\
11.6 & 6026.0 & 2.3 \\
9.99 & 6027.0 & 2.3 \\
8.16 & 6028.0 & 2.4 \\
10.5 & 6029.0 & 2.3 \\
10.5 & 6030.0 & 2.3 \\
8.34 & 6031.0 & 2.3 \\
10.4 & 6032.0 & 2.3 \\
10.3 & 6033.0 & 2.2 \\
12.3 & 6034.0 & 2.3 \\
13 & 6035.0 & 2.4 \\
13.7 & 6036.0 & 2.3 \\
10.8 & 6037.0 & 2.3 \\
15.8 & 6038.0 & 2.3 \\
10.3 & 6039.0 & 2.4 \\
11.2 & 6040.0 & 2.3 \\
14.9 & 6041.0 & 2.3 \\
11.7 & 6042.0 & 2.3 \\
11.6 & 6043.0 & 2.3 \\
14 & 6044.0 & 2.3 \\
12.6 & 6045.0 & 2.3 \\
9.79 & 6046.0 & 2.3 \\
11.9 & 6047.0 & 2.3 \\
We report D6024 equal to 14.2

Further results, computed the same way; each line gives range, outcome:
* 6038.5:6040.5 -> 10.8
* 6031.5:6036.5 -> 11.9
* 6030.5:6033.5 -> 9.68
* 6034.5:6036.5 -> 13.3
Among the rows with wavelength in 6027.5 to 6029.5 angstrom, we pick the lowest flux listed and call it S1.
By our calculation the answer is 8.16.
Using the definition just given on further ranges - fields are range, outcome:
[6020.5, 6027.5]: 9.99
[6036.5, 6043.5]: 10.3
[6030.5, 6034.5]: 8.34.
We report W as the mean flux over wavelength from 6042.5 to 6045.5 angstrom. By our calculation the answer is 12.7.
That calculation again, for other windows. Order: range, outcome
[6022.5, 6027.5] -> 12.7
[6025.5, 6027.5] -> 10.8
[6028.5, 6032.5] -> 9.94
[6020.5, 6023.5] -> 13.2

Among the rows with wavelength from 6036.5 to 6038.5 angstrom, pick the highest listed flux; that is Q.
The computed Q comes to 15.8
